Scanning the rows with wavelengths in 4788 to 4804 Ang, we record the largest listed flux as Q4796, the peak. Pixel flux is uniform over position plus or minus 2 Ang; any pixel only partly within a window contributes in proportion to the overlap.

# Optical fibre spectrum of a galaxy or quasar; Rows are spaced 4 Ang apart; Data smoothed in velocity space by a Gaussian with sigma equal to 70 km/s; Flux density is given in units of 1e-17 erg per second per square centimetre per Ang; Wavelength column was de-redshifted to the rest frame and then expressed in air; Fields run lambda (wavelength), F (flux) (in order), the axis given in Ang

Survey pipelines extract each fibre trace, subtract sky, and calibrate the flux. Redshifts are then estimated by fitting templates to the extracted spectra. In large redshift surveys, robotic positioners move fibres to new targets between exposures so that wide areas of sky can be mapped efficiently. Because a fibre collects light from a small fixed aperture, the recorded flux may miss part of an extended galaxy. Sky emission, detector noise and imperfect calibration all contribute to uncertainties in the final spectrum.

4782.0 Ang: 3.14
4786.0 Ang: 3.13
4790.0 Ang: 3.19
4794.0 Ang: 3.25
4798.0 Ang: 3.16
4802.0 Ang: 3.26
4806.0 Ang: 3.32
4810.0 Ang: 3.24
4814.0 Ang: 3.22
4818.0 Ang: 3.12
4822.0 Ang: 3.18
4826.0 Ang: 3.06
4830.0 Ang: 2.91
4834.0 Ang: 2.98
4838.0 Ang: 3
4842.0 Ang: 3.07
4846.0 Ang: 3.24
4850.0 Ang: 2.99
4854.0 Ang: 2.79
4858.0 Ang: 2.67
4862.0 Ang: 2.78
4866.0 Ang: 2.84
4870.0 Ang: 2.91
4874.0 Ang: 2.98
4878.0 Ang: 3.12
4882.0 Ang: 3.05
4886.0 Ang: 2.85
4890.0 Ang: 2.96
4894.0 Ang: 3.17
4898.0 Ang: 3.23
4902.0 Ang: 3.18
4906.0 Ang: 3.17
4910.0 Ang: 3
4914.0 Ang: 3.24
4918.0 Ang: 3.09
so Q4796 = 3.26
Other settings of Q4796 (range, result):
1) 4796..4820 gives 3.32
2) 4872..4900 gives 3.23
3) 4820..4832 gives 3.18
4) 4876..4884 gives 3.12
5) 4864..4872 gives 2.91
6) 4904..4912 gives 3.17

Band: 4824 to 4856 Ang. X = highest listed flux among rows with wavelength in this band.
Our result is 3.24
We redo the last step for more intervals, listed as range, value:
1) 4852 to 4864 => 2.79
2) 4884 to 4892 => 2.96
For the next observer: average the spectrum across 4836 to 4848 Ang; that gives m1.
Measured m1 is 3.1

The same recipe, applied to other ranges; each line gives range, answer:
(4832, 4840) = 2.99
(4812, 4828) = 3.15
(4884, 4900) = 3.05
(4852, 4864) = 2.75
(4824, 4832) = 2.99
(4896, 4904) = 3.21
